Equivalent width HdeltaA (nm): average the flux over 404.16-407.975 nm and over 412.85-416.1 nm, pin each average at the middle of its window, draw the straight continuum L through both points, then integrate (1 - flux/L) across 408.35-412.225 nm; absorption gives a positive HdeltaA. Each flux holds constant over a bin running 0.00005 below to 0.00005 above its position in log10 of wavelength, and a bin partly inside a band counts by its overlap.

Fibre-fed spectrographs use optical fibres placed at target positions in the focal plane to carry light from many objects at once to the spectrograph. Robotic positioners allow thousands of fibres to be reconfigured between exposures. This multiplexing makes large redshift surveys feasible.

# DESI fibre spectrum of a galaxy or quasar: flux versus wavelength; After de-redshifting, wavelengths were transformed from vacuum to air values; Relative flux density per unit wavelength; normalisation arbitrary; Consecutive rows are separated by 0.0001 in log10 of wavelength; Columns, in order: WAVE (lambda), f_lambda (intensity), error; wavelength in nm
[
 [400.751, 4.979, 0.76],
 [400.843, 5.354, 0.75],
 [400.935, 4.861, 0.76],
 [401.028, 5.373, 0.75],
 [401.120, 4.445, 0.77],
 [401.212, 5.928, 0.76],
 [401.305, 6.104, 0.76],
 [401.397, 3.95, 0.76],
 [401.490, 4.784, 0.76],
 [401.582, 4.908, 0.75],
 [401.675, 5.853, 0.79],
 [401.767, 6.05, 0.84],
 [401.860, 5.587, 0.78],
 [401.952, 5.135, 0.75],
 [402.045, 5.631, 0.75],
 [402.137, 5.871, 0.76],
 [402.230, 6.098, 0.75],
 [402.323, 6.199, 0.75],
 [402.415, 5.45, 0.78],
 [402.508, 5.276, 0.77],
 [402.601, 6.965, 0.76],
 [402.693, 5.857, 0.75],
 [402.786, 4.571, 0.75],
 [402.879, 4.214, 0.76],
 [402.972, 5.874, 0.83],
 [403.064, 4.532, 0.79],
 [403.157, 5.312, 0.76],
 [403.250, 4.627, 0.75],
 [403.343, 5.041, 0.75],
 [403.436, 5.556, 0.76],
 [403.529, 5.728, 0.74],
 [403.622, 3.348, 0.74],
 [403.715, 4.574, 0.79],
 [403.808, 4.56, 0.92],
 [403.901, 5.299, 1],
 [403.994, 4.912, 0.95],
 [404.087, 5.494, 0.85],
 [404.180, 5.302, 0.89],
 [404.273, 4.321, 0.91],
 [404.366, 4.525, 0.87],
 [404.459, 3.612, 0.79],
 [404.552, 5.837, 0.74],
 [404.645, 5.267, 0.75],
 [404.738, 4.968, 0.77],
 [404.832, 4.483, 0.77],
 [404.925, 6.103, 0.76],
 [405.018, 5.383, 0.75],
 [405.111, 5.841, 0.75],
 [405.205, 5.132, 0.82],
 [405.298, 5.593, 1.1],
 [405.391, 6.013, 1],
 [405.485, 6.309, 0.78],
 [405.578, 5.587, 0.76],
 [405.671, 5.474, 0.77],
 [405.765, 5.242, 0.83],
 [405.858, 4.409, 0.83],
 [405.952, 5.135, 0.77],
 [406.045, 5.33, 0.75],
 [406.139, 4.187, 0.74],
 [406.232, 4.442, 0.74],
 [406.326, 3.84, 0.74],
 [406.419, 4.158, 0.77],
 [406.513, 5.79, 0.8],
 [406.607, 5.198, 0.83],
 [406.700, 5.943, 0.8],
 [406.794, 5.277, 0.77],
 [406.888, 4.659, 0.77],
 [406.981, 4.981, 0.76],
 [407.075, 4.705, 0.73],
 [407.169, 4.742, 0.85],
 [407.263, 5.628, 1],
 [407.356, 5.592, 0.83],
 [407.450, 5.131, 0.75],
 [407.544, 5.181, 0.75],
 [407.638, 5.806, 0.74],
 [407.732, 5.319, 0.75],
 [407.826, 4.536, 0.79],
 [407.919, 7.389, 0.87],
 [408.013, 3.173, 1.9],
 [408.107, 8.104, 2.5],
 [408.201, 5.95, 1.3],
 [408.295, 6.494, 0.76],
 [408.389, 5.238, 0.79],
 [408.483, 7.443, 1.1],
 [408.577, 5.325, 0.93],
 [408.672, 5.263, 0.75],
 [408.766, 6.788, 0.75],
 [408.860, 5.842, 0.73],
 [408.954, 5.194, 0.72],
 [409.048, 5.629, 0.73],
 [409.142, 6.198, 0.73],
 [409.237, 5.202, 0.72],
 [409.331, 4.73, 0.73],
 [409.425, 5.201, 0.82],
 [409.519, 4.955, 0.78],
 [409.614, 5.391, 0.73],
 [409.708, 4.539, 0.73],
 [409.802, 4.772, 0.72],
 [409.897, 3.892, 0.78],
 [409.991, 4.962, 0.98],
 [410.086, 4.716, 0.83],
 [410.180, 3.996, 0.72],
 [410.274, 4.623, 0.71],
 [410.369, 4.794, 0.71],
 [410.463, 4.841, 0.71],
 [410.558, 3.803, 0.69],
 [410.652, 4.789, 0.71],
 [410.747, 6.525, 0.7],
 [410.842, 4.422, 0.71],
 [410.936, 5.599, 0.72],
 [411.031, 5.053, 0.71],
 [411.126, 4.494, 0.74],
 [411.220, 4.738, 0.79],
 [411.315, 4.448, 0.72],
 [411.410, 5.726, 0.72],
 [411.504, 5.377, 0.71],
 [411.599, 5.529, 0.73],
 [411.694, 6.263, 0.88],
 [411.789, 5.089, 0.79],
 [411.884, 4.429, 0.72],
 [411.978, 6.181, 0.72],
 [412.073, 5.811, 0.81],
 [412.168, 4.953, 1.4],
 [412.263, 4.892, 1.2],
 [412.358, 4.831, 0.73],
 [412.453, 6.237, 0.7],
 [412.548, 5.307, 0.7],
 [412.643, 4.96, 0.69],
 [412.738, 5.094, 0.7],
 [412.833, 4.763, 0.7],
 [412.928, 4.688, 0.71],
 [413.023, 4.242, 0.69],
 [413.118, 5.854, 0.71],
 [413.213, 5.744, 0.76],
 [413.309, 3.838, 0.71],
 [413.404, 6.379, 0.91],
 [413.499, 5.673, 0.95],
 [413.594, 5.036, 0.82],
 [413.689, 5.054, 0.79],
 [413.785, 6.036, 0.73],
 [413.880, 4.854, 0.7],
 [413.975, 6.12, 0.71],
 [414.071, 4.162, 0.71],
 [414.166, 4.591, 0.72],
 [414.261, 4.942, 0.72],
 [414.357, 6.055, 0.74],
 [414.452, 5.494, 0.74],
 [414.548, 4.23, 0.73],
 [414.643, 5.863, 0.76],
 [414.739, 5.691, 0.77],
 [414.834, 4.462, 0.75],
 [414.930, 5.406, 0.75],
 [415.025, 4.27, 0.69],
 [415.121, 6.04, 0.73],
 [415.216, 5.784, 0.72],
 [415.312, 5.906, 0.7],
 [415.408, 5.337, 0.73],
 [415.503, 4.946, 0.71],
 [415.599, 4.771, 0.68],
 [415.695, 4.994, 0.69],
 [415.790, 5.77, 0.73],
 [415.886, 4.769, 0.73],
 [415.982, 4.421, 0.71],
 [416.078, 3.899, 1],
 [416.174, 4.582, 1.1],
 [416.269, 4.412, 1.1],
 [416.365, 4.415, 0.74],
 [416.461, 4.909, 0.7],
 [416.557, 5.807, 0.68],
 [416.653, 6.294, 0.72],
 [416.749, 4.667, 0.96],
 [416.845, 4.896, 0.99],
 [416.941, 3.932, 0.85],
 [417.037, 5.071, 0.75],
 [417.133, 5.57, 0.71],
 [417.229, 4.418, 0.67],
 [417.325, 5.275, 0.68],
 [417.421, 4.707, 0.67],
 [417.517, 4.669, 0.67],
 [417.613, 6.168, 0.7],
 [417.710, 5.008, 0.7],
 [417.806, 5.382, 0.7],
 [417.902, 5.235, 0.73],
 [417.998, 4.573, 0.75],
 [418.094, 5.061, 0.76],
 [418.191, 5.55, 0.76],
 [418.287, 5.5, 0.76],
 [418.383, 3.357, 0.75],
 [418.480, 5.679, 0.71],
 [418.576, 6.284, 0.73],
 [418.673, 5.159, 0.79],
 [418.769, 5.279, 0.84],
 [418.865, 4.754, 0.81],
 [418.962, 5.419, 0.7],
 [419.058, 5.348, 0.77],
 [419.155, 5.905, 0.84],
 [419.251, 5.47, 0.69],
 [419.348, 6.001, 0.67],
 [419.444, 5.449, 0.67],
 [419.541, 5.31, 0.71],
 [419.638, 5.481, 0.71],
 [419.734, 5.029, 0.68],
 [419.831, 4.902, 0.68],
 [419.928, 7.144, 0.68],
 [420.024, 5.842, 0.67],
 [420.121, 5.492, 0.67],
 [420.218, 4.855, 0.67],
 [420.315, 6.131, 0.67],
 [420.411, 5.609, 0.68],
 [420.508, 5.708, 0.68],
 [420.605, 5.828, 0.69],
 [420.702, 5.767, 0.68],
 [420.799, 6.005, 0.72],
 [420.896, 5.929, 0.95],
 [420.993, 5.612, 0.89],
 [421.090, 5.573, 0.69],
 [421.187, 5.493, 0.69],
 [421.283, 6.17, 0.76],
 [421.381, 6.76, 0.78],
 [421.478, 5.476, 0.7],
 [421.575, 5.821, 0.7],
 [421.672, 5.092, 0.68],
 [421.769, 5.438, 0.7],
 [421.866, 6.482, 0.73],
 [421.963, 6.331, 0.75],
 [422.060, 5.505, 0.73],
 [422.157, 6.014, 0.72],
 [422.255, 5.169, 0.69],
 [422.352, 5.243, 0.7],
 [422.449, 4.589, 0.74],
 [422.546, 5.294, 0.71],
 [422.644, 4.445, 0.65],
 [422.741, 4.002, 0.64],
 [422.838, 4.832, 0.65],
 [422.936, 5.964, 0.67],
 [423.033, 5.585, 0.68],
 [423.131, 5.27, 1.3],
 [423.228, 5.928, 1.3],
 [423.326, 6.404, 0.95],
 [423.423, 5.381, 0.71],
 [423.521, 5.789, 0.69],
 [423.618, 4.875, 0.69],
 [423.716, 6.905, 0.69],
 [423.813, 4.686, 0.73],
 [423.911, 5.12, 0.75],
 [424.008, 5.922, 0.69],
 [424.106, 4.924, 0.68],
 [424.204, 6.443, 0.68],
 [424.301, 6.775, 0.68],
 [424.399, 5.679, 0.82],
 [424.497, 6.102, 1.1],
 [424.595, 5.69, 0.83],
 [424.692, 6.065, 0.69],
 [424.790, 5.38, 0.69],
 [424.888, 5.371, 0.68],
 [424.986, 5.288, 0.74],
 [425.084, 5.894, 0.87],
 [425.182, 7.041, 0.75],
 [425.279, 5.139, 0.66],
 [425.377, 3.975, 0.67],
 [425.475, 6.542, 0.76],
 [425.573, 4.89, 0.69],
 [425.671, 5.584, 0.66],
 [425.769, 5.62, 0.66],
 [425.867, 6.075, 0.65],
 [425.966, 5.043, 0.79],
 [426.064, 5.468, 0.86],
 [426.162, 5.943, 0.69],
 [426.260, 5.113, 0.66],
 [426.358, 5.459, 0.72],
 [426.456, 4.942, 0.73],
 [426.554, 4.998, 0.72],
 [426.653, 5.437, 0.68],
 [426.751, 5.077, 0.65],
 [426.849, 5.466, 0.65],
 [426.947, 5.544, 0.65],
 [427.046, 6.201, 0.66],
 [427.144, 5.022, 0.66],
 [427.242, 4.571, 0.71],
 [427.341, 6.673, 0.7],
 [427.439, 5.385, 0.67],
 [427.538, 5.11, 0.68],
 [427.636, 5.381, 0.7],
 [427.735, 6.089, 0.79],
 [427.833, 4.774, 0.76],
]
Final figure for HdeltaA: -0.01 nm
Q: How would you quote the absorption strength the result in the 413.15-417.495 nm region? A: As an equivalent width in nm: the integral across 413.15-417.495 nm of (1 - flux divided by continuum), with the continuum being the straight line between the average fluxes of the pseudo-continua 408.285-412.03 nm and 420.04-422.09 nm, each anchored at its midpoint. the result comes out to 0.29 nm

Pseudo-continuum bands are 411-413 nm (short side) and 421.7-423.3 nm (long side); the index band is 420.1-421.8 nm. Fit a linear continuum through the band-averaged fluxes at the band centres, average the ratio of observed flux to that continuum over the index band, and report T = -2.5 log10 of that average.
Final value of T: -0.07 mag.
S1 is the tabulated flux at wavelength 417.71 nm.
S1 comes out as 5.008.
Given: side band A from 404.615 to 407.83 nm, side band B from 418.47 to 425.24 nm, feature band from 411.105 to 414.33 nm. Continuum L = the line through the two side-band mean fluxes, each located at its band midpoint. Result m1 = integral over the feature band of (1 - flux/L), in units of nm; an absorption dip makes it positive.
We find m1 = 0.10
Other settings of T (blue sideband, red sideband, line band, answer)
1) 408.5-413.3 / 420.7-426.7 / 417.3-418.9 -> 0.05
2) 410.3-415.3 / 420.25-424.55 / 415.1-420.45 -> 0.04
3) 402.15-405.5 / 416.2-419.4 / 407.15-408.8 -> -0.11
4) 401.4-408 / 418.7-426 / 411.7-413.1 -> 0.04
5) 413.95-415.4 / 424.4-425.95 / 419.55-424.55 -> -0.02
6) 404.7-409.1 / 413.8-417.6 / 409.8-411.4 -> 0.11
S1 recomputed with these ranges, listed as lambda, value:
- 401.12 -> 4.445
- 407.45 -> 5.131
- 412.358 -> 4.831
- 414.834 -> 4.462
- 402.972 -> 5.874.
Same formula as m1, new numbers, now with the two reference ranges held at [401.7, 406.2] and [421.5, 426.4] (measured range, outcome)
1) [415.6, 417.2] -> 0.161 nm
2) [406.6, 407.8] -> 0.014 nm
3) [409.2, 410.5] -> 0.142 nm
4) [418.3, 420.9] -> -0.014 nm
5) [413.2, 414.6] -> 0.051 nm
